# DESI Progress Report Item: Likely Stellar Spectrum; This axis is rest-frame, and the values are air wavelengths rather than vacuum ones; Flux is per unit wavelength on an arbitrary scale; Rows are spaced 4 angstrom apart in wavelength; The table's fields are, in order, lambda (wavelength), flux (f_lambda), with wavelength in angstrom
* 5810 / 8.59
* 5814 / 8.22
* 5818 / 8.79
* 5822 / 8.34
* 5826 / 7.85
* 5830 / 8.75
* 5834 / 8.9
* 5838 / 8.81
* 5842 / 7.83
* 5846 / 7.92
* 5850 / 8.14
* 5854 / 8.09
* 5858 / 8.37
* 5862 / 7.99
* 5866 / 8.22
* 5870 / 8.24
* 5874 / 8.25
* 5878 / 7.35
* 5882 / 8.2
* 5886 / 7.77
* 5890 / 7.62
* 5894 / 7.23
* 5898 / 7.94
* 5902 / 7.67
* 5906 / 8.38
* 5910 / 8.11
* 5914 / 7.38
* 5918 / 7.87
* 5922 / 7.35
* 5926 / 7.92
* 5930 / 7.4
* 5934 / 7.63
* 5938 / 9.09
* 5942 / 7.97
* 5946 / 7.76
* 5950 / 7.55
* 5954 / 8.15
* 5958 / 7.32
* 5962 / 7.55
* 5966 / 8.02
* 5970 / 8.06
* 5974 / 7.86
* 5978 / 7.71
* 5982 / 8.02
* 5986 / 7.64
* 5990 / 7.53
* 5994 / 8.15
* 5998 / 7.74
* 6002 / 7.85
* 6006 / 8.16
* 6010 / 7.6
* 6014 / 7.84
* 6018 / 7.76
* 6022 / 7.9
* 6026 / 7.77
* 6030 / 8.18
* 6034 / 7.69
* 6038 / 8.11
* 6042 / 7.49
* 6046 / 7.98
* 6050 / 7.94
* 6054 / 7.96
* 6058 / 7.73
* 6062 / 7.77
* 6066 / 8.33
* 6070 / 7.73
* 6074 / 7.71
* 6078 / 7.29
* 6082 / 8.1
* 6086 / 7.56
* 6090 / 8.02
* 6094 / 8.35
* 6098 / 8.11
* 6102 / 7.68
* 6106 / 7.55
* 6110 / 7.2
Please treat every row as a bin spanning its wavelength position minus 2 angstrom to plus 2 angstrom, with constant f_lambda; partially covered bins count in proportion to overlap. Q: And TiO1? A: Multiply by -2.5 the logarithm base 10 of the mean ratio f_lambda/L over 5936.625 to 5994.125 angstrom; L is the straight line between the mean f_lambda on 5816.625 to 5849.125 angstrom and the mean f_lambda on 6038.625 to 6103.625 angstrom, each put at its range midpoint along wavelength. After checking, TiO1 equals 0.031 mag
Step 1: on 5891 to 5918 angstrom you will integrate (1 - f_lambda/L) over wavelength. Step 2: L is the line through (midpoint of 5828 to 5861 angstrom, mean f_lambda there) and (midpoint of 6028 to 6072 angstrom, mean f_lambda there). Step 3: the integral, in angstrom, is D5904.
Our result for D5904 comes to 1.4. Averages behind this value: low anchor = 8.34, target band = 7.79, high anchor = 7.9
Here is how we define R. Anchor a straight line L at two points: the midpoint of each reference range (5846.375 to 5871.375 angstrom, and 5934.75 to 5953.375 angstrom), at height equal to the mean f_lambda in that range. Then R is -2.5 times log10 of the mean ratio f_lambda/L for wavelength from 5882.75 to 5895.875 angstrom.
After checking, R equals 0.07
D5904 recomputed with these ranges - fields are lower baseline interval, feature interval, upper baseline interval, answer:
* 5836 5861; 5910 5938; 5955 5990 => 0.69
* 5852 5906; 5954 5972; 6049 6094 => 0.26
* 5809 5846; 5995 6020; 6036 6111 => 0.47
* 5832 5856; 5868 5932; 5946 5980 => 2.00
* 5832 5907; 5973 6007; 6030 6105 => 0.41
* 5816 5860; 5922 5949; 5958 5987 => 0.18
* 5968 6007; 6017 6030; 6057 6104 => -0.01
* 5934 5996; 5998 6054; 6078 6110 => -0.06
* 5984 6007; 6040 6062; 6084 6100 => 0.33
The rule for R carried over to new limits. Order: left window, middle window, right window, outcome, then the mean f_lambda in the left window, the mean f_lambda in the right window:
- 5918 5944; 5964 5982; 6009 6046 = -0.008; 7.89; 7.83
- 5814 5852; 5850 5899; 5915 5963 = 0.026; 8.36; 7.79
